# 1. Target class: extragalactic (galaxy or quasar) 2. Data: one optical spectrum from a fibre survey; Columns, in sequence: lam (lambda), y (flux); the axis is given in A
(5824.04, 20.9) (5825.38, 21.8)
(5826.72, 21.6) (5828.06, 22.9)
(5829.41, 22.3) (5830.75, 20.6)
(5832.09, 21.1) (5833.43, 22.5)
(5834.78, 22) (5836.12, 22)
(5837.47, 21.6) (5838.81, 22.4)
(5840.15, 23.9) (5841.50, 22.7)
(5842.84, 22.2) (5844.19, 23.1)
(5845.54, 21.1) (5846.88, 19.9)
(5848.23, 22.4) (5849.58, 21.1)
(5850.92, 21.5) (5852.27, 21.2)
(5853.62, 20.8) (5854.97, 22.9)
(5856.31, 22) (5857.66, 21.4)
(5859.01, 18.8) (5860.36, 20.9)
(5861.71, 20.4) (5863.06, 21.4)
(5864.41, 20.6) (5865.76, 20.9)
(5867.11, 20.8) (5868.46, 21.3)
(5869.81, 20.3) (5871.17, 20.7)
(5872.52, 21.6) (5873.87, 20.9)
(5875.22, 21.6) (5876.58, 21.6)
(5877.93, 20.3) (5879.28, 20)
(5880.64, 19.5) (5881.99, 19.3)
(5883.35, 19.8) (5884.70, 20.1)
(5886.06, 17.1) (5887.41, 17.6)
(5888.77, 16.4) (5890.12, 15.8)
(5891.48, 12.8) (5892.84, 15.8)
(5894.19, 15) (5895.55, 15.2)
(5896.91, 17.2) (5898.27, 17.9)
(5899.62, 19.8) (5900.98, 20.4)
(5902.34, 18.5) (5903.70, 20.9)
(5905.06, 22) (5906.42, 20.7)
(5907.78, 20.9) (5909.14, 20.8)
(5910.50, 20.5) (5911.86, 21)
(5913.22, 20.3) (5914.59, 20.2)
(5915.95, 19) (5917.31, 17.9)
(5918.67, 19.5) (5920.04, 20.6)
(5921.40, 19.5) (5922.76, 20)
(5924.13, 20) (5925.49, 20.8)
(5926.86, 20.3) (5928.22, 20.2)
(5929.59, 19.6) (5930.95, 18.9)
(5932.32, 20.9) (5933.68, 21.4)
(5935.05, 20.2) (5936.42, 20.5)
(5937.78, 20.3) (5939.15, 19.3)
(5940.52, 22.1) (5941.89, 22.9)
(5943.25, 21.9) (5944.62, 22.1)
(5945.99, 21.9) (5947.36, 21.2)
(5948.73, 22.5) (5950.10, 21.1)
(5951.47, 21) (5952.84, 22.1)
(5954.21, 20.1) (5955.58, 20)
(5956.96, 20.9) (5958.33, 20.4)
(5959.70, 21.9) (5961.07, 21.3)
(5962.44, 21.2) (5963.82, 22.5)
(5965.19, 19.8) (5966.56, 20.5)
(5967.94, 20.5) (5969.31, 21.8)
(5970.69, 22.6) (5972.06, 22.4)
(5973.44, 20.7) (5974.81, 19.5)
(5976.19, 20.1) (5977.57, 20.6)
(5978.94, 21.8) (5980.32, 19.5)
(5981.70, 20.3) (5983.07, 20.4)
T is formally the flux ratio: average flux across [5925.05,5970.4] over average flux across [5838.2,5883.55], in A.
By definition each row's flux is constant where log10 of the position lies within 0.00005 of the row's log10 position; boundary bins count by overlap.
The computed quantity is 1.0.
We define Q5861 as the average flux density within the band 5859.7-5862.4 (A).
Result 20.6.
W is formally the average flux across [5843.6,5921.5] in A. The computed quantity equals 19.8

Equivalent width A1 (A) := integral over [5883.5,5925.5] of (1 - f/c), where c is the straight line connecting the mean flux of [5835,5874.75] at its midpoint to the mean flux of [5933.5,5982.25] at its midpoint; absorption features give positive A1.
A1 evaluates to 4.8 A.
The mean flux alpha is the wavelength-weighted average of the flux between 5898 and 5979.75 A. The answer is 20.7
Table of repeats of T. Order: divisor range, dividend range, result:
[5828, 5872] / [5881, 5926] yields 0.88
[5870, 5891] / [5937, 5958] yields 1.09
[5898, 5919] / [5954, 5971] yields 1.05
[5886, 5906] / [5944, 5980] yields 1.20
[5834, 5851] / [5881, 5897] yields 0.77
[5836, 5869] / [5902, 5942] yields 0.94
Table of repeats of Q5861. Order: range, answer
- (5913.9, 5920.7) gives 19.4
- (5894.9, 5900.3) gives 17.5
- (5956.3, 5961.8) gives 21.2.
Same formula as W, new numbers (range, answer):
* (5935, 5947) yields 21.3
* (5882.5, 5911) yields 18.3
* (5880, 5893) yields 17.5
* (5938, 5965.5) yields 21.3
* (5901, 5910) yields 20.6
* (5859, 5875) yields 20.8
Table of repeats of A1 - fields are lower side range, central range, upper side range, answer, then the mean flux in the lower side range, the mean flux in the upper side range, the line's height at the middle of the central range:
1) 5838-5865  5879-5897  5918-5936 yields 3.2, 21.5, 20.1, 20.9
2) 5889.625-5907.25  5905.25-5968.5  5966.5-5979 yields -3.9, 17.9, 21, 19.5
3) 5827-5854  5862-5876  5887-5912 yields -0.6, 21.9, 18.3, 20.2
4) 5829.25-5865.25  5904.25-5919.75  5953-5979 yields 0.7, 21.6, 21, 21.3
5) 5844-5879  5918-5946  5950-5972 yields 0.7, 21.1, 21.1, 21.1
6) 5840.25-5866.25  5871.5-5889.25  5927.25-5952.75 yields 1.3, 21.4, 21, 21.3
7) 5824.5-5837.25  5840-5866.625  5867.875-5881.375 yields -0.1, 21.8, 20.8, 21.3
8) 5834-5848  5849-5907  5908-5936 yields 4.3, 22.1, 20.1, 21.2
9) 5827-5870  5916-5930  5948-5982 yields 0.9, 21.5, 21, 21.2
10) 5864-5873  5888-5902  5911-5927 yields 2.5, 20.9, 19.9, 20.4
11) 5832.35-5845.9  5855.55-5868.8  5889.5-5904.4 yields -0.4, 22.3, 17.2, 20.3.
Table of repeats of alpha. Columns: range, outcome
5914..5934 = 19.9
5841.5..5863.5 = 21.4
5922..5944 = 20.6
